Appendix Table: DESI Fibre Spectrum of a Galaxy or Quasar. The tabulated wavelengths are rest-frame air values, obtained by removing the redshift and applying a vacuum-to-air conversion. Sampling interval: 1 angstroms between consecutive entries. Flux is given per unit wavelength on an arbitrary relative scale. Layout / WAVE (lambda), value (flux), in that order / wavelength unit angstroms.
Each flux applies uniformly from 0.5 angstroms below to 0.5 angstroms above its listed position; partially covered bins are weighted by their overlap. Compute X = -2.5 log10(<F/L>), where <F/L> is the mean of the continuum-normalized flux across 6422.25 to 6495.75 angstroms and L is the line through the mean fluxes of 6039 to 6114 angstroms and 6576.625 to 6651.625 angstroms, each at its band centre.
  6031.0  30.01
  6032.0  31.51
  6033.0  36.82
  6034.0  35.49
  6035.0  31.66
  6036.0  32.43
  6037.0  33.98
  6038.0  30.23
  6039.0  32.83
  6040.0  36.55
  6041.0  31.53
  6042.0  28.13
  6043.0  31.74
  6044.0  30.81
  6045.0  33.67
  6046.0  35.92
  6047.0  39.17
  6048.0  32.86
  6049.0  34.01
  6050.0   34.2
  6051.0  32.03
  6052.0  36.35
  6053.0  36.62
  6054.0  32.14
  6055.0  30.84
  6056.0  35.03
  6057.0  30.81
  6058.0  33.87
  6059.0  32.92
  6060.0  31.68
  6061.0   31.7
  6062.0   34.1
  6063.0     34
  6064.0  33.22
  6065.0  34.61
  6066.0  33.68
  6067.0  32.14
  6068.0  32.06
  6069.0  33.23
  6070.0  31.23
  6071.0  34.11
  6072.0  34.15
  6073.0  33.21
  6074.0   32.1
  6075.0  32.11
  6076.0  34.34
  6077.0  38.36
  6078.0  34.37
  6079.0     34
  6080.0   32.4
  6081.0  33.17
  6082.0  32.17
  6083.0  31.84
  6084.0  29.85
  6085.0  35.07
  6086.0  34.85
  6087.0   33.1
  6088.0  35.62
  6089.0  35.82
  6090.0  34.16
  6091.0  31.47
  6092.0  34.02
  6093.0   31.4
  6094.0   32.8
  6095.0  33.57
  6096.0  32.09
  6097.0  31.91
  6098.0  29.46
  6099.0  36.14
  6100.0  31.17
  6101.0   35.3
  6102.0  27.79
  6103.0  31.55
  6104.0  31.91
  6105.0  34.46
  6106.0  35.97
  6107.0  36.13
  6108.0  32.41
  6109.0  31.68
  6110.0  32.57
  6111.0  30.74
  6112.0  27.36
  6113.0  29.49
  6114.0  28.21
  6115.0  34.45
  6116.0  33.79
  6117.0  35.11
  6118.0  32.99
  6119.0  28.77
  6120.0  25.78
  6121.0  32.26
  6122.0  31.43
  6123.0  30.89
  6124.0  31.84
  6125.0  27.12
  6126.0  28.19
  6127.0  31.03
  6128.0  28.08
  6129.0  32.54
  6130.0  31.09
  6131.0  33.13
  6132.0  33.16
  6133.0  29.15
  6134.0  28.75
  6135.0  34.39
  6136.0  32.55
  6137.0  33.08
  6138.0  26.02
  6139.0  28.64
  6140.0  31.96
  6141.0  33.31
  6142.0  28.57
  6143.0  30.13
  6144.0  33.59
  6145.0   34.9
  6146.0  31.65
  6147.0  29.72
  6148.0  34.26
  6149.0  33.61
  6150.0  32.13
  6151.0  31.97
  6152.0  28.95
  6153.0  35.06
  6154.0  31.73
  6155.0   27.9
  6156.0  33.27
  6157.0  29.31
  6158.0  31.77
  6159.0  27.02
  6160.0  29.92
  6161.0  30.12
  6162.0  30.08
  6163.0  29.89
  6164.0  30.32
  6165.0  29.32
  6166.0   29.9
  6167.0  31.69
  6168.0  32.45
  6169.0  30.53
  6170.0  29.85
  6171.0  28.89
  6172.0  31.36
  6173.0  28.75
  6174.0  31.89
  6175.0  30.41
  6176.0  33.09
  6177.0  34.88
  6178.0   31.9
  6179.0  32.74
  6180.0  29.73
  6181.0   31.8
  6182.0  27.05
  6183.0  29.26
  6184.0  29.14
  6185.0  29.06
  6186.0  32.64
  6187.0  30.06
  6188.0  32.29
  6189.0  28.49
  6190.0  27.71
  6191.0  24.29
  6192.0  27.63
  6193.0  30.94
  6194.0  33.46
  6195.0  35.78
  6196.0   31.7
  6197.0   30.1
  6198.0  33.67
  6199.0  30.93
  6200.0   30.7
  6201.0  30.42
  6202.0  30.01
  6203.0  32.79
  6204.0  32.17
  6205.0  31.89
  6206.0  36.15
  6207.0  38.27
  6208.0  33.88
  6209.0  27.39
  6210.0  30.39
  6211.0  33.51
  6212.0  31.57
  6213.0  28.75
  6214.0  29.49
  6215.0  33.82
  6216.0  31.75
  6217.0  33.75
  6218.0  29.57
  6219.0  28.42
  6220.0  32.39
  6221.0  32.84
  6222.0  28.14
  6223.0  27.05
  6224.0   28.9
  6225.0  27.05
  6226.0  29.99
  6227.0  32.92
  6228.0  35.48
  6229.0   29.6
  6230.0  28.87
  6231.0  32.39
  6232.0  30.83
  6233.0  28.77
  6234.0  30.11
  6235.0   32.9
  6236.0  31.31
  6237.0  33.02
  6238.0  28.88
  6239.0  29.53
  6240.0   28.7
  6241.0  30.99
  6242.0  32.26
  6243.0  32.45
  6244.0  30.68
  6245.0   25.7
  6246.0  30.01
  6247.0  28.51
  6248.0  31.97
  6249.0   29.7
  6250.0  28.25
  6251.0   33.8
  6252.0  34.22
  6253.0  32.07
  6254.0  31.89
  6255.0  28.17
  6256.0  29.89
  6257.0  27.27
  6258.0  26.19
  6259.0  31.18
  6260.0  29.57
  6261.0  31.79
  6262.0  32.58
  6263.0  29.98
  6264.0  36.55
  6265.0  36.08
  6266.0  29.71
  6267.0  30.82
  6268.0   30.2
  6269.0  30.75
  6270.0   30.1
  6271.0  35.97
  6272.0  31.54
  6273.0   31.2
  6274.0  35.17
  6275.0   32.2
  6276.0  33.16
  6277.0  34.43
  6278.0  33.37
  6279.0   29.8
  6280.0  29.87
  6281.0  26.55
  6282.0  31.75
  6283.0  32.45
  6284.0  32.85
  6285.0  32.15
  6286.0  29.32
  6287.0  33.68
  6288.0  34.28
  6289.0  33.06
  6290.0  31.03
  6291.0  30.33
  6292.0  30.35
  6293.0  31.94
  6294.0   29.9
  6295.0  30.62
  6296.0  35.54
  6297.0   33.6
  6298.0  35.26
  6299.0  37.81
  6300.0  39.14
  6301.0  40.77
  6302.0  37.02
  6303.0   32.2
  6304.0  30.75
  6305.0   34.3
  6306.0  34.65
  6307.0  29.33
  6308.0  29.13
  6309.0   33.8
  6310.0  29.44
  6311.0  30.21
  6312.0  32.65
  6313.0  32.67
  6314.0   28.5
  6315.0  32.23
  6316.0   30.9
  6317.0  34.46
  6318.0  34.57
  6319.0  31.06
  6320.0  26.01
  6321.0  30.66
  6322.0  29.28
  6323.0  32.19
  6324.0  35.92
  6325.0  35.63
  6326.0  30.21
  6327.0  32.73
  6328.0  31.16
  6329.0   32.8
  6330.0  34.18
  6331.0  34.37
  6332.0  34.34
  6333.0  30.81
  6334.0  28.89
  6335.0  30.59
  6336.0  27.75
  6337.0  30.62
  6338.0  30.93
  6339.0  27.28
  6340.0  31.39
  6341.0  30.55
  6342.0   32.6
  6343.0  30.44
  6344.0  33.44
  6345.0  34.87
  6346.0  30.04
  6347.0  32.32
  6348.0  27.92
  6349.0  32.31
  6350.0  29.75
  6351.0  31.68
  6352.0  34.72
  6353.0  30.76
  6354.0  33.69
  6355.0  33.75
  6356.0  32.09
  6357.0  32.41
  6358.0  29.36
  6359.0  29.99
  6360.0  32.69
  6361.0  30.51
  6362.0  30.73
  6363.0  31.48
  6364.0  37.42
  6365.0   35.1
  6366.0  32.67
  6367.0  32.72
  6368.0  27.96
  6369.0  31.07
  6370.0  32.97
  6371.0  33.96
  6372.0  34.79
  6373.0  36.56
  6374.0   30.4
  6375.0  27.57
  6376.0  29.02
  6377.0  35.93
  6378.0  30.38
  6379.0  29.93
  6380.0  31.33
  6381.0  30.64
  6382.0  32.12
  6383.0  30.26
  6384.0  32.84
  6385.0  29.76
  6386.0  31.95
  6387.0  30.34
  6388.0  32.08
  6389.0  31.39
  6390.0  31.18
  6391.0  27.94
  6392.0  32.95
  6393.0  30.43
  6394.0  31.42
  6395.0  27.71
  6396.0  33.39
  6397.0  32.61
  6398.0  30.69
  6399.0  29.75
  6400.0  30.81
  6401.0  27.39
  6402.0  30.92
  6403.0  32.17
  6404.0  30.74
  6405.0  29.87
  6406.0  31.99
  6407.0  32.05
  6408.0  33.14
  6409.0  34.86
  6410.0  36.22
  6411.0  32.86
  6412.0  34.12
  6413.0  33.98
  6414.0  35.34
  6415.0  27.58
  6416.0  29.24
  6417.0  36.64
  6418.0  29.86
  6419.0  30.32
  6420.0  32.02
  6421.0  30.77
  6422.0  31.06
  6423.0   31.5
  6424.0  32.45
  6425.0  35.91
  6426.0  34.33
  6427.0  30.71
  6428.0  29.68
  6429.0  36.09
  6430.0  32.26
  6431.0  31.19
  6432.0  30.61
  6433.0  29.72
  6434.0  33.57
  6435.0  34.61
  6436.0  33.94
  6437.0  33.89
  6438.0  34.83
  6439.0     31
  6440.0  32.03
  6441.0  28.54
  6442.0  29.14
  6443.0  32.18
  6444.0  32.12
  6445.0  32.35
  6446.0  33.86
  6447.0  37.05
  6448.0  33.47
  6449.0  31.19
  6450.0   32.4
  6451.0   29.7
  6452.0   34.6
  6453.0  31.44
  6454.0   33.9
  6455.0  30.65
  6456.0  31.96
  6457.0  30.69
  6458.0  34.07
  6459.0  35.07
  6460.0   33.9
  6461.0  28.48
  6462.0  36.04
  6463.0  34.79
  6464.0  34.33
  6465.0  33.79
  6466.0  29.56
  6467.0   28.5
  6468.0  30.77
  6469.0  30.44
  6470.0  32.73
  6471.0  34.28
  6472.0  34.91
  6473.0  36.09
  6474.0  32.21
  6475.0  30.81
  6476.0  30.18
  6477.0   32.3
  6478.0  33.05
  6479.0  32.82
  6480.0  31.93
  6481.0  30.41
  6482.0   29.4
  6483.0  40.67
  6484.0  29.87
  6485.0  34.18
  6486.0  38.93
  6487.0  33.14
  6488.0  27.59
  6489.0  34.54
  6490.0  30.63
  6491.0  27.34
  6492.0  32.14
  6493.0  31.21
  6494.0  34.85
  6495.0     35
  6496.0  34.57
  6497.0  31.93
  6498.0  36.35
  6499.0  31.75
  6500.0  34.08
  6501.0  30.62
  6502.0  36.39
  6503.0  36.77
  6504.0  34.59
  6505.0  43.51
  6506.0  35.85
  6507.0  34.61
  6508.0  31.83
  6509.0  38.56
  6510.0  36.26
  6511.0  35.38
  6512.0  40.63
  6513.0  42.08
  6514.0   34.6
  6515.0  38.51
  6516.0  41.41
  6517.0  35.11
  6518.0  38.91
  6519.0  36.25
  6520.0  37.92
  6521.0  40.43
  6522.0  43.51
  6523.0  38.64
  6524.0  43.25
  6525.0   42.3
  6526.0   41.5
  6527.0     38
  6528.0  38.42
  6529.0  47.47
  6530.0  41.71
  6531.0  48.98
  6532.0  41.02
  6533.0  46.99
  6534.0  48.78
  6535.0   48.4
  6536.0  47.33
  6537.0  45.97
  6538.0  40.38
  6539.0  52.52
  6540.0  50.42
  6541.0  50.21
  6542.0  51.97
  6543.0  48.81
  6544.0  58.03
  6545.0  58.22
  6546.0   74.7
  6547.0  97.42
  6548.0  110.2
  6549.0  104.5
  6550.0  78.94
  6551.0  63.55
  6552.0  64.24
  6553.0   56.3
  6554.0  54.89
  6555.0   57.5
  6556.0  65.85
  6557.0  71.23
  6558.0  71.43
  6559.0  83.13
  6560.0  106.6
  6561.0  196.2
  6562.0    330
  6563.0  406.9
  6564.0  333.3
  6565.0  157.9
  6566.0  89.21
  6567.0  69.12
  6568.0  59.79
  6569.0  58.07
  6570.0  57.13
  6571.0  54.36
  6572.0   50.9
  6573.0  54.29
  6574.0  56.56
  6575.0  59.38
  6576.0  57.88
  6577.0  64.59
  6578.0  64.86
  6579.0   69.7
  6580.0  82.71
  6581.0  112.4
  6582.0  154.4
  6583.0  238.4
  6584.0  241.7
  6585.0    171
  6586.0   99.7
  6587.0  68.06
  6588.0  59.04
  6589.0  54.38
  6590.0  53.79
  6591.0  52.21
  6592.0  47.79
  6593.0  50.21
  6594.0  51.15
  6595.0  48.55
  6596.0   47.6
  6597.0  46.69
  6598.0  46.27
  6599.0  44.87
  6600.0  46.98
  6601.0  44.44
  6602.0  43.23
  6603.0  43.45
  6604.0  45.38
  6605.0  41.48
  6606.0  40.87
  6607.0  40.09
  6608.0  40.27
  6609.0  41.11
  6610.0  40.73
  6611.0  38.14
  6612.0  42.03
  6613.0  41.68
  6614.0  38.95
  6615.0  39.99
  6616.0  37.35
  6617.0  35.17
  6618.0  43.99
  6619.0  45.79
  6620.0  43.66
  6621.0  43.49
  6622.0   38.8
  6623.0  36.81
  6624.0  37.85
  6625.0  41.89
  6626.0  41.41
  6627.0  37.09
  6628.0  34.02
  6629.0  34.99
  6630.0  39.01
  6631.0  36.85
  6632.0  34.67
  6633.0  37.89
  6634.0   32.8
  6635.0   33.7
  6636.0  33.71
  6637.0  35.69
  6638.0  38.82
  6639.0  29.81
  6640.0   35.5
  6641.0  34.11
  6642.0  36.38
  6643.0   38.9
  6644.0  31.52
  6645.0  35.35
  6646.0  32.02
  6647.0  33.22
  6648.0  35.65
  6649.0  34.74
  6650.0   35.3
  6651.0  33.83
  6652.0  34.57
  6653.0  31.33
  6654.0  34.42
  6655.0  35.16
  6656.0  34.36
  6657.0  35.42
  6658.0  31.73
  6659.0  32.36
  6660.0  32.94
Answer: 0.401 mag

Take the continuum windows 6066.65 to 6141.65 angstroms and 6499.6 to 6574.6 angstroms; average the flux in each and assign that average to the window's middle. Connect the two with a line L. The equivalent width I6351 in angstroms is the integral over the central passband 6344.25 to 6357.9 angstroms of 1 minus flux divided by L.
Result 5.3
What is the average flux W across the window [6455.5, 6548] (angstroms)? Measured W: 38.8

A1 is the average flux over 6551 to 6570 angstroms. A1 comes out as 126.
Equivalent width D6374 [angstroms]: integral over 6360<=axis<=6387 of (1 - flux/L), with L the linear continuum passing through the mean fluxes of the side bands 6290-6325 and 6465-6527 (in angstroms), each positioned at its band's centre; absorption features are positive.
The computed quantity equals 1.20 angstroms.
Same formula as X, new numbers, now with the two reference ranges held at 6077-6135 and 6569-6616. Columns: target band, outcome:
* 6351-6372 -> 0.46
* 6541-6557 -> -0.11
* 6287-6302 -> 0.31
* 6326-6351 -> 0.46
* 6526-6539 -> 0.35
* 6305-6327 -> 0.42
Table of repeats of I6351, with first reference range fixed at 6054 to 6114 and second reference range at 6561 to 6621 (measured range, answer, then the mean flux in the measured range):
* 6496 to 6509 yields 6.7 angstroms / 35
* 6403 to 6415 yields 5.8 angstroms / 32.9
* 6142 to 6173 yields 6.9 angstroms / 31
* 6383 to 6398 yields 7.5 angstroms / 31.1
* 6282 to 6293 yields 4.3 angstroms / 31.9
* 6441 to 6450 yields 4.7 angstroms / 32.4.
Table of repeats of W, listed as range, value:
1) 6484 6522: 35.4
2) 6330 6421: 31.6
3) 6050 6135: 32.5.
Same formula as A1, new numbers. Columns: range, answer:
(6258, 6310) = 32.4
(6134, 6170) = 31.1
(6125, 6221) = 31.1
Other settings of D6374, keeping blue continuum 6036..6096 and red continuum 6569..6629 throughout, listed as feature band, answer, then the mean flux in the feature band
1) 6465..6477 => 4.8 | 32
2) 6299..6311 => 3.1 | 33.7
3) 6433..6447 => 5.2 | 32.5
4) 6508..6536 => 7.6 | 40.9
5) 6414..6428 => 5.3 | 31.8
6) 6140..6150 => 1.4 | 32.2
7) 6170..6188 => 3.8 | 30.8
